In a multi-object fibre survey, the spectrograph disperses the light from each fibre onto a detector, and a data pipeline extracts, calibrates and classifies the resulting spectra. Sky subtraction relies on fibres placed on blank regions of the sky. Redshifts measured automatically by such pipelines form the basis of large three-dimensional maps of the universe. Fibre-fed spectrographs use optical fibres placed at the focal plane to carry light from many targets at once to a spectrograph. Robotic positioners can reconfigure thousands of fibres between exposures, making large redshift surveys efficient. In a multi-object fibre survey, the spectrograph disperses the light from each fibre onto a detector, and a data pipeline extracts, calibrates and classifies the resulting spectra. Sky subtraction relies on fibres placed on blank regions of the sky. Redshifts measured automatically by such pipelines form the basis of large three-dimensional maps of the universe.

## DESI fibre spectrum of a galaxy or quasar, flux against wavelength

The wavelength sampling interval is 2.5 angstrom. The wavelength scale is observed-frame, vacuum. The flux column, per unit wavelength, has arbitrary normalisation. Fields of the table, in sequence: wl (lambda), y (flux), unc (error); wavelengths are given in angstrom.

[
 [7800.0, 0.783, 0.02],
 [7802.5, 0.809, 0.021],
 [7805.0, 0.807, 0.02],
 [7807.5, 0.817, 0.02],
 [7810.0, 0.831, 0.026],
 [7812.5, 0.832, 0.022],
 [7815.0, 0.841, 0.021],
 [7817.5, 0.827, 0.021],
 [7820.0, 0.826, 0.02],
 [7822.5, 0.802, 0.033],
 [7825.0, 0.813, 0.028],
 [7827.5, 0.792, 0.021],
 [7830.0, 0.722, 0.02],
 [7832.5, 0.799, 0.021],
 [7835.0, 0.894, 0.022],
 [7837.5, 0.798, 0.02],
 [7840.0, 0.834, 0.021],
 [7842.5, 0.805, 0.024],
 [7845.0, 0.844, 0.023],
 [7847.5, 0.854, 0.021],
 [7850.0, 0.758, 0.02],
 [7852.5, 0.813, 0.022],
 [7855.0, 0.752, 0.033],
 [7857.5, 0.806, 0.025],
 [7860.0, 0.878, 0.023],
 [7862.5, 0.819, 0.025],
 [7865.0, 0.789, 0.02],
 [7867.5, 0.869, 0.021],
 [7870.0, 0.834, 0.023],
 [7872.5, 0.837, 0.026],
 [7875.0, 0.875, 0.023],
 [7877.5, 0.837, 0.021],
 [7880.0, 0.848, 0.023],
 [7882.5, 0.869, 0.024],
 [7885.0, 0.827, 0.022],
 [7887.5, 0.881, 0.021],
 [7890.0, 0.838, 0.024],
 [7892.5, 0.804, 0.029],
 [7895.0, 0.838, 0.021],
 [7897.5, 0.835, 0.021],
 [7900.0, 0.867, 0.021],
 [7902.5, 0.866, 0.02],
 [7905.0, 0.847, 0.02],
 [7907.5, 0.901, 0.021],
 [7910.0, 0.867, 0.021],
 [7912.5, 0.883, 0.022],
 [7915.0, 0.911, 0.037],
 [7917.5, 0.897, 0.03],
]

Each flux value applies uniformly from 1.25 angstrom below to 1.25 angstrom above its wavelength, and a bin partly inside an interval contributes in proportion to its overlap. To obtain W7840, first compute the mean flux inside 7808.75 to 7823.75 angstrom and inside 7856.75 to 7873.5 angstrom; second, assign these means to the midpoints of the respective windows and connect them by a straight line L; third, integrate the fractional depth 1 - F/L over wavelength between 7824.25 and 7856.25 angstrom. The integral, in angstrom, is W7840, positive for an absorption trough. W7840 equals 0.9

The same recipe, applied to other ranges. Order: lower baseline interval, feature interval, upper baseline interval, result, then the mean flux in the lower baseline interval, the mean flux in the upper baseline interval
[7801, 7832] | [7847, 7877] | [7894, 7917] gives 0.6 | 0.809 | 0.87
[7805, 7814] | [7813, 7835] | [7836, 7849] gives 0.4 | 0.824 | 0.827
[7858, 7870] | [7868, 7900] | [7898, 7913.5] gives 0.3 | 0.836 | 0.87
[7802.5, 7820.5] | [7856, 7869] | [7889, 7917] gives 0.2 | 0.825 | 0.861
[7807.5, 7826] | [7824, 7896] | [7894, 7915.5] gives 1.7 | 0.824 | 0.867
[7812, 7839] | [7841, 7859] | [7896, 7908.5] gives 0.5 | 0.813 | 0.862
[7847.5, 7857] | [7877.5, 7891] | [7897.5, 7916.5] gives -0.2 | 0.787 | 0.875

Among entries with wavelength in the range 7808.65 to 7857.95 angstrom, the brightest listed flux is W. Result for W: 0.894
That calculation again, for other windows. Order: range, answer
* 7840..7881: 0.878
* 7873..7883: 0.875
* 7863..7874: 0.869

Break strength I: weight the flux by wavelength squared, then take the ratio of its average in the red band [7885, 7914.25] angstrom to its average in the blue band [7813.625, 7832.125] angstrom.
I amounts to 1.09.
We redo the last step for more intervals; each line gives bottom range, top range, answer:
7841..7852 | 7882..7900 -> 1.04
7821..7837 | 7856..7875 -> 1.05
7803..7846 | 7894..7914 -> 1.08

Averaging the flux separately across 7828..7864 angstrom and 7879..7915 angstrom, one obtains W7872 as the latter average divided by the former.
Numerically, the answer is 1.1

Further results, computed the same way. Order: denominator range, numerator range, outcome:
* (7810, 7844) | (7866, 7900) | 1.04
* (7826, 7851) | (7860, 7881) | 1.04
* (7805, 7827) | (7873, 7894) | 1.03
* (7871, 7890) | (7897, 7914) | 1.02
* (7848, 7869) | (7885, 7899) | 1.03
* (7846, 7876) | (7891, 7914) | 1.04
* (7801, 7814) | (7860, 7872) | 1.02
